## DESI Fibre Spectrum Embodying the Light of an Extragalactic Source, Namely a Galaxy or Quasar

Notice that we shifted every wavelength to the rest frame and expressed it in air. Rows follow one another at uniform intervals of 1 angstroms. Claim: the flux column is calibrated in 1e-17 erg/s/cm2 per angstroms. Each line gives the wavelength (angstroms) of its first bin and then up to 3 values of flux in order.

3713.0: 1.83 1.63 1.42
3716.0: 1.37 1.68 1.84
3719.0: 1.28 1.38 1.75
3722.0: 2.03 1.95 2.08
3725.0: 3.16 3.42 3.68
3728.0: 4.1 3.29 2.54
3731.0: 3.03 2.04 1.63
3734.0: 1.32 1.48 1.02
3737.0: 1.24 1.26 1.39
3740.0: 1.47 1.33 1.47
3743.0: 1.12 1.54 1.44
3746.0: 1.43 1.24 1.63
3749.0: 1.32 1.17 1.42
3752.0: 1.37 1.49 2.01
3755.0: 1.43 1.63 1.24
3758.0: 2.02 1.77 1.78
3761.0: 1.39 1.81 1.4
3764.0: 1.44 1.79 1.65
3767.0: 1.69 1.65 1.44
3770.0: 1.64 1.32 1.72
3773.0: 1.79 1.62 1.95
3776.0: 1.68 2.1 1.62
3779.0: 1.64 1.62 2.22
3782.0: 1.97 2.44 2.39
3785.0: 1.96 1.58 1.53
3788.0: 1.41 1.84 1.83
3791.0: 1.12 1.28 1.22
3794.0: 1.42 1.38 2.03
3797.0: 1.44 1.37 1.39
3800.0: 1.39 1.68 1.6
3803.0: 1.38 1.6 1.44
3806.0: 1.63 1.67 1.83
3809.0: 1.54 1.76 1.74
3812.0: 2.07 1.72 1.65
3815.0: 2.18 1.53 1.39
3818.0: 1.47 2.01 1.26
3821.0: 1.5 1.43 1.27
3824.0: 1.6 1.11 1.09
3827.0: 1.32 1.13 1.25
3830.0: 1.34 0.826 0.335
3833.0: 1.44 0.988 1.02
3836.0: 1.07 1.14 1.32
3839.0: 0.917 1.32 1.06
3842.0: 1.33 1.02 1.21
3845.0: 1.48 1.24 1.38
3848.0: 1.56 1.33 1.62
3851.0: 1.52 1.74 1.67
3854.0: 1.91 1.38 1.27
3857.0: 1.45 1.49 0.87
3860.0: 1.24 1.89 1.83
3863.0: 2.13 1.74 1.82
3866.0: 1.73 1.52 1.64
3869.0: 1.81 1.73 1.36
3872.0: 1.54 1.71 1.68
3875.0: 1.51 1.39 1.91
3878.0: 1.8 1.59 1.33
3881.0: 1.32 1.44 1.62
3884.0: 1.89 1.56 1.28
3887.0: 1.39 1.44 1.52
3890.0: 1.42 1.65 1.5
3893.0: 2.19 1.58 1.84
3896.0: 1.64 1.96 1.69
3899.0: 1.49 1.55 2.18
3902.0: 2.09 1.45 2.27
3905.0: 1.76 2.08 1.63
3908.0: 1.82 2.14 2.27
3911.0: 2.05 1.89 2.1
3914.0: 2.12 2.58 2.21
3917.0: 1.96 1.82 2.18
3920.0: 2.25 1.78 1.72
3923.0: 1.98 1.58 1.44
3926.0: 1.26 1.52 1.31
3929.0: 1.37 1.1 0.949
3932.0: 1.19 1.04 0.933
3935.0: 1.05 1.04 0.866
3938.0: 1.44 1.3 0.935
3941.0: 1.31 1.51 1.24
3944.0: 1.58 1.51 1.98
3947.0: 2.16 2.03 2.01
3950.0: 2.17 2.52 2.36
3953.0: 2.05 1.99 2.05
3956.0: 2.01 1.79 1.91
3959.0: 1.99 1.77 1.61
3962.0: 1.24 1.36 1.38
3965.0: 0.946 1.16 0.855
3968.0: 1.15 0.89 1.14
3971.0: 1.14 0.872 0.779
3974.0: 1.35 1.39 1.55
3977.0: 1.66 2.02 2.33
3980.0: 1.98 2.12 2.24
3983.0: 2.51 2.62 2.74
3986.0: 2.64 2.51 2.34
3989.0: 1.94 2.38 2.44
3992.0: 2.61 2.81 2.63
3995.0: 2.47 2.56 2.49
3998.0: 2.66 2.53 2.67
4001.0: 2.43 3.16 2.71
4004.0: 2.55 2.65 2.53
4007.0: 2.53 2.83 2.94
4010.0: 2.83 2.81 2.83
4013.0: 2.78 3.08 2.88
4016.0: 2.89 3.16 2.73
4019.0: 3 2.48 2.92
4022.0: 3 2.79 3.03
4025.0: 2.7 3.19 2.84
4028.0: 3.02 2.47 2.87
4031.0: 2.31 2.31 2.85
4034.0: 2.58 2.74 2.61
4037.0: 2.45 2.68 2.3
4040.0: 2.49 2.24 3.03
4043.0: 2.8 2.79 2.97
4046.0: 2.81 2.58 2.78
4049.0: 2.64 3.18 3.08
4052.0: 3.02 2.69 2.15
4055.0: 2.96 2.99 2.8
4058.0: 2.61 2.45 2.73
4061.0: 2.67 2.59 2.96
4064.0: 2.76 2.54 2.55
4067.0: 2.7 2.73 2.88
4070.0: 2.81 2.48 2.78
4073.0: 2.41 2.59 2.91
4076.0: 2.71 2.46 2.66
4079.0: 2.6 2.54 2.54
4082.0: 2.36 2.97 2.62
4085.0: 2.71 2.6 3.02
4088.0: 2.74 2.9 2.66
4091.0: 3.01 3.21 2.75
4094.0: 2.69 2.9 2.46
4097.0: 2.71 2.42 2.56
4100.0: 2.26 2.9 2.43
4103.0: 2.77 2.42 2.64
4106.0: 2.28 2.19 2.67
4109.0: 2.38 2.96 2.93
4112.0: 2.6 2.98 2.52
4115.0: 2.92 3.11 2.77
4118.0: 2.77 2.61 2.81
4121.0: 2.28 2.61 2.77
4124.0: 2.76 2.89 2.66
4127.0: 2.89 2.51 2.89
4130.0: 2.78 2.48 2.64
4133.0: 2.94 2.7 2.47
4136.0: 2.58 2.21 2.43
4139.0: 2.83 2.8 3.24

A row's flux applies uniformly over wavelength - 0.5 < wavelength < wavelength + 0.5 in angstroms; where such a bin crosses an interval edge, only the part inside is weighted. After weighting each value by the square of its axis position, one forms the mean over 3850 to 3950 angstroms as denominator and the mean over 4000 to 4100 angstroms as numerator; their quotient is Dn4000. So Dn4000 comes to 1.79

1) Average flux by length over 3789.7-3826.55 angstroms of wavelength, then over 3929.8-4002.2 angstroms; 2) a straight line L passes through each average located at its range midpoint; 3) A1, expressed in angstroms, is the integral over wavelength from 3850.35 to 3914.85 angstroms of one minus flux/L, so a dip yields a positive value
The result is -0.98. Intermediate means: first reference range 1.54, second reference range 1.81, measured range 1.69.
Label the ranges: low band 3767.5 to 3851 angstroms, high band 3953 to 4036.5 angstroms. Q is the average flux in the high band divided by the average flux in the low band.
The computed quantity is 1.5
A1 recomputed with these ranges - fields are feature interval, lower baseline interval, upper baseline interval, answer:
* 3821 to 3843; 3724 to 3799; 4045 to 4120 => 8.9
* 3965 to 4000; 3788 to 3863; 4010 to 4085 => 5.7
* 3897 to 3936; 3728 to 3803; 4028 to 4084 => 8.1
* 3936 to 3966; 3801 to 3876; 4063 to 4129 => 4.9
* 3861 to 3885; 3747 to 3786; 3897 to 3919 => 3.0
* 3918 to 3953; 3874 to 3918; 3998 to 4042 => 8.7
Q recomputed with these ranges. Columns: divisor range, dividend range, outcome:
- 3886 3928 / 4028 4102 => 1.48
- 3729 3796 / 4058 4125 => 1.64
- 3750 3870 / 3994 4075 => 1.78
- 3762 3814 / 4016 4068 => 1.65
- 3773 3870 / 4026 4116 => 1.77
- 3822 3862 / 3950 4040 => 1.78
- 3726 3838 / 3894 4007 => 1.15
